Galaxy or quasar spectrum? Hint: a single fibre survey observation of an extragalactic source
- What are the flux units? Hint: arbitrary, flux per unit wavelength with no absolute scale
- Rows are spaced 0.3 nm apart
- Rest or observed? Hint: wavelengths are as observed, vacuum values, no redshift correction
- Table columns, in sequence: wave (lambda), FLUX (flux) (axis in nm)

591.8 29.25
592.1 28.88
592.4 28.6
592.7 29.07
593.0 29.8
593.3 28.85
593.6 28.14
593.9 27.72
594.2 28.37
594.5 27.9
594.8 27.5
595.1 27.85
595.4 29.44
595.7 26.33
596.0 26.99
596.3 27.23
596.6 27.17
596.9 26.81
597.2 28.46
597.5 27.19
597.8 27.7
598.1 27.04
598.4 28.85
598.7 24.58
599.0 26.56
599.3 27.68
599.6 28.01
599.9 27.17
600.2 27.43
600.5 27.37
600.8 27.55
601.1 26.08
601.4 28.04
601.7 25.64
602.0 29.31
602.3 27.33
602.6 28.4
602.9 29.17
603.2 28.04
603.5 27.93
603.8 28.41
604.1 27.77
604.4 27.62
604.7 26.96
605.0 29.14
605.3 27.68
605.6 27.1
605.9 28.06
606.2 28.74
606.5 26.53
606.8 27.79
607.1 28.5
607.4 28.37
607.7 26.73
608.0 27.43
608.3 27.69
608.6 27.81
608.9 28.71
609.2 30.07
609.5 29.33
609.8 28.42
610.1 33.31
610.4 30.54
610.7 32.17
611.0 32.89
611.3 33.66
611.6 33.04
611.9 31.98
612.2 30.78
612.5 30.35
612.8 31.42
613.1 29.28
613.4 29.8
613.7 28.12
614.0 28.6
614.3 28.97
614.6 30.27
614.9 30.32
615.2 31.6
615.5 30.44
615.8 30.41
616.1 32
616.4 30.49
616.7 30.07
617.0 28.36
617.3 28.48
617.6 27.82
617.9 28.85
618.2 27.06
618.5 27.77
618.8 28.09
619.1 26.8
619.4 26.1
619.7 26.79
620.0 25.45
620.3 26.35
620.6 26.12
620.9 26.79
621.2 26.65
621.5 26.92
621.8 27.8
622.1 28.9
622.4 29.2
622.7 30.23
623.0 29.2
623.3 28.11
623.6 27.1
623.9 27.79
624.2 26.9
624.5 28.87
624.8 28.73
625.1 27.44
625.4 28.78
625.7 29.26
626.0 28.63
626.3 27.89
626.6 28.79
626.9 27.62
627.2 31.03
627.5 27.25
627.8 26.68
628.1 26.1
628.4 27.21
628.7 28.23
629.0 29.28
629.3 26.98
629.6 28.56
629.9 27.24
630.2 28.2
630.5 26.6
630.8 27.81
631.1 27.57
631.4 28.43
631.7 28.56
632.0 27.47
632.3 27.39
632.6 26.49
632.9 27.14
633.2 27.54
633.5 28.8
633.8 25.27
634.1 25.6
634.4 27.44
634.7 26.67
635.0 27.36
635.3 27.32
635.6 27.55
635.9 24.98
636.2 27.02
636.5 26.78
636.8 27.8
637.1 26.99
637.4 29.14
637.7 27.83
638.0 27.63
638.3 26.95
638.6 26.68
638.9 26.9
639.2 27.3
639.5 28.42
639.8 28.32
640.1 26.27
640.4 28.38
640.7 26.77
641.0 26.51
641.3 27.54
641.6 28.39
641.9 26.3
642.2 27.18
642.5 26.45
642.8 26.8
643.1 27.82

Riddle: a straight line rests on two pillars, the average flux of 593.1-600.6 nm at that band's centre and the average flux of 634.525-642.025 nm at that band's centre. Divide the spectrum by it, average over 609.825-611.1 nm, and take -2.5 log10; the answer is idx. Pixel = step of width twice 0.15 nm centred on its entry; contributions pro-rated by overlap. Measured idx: -0.160 mag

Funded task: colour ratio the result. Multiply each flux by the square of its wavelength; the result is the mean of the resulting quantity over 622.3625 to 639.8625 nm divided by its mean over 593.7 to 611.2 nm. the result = 1.1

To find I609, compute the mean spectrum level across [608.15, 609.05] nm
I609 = 28.1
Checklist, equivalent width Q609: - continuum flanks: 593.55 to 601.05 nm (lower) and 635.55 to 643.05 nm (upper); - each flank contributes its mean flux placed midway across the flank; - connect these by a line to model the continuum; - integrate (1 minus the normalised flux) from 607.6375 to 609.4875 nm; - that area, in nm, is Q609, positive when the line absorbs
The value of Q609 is -0.056 nm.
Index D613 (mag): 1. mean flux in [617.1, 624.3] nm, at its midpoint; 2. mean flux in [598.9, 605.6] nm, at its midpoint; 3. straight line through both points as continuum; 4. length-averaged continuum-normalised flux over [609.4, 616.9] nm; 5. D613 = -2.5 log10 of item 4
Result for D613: -0.12 mag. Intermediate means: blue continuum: 27.7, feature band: 30.7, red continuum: 27.6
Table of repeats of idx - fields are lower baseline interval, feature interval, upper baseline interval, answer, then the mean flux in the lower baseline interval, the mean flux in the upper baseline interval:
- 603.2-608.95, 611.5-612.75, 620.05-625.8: -0.13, 27.8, 27.9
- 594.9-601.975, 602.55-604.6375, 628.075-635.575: -0.03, 27.3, 27.4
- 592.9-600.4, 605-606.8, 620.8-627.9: 0.00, 27.6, 28.2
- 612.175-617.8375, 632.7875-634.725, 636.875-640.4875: 0.04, 29.8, 27.6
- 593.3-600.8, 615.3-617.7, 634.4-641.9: -0.09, 27.5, 27.3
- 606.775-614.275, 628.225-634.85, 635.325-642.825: 0.02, 29.9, 27.2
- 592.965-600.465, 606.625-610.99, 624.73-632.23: -0.05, 27.6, 28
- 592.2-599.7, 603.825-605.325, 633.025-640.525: -0.01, 27.8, 27.2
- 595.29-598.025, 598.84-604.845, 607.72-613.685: 0.03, 27.4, 30.3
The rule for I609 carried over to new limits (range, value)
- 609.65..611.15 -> 31.5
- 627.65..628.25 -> 26.4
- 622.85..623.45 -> 28.7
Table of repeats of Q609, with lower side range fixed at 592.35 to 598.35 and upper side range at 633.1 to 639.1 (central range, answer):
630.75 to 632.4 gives -0.04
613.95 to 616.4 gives -0.26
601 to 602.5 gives 0.02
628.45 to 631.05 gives -0.06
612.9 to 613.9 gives -0.06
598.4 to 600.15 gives 0.05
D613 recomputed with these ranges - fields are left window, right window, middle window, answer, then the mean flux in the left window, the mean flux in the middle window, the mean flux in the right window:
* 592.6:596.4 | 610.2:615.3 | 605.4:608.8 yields 0.09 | 28.1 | 27.7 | 30.8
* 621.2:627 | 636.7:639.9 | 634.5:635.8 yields 0.02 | 28.3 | 27.1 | 27.6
